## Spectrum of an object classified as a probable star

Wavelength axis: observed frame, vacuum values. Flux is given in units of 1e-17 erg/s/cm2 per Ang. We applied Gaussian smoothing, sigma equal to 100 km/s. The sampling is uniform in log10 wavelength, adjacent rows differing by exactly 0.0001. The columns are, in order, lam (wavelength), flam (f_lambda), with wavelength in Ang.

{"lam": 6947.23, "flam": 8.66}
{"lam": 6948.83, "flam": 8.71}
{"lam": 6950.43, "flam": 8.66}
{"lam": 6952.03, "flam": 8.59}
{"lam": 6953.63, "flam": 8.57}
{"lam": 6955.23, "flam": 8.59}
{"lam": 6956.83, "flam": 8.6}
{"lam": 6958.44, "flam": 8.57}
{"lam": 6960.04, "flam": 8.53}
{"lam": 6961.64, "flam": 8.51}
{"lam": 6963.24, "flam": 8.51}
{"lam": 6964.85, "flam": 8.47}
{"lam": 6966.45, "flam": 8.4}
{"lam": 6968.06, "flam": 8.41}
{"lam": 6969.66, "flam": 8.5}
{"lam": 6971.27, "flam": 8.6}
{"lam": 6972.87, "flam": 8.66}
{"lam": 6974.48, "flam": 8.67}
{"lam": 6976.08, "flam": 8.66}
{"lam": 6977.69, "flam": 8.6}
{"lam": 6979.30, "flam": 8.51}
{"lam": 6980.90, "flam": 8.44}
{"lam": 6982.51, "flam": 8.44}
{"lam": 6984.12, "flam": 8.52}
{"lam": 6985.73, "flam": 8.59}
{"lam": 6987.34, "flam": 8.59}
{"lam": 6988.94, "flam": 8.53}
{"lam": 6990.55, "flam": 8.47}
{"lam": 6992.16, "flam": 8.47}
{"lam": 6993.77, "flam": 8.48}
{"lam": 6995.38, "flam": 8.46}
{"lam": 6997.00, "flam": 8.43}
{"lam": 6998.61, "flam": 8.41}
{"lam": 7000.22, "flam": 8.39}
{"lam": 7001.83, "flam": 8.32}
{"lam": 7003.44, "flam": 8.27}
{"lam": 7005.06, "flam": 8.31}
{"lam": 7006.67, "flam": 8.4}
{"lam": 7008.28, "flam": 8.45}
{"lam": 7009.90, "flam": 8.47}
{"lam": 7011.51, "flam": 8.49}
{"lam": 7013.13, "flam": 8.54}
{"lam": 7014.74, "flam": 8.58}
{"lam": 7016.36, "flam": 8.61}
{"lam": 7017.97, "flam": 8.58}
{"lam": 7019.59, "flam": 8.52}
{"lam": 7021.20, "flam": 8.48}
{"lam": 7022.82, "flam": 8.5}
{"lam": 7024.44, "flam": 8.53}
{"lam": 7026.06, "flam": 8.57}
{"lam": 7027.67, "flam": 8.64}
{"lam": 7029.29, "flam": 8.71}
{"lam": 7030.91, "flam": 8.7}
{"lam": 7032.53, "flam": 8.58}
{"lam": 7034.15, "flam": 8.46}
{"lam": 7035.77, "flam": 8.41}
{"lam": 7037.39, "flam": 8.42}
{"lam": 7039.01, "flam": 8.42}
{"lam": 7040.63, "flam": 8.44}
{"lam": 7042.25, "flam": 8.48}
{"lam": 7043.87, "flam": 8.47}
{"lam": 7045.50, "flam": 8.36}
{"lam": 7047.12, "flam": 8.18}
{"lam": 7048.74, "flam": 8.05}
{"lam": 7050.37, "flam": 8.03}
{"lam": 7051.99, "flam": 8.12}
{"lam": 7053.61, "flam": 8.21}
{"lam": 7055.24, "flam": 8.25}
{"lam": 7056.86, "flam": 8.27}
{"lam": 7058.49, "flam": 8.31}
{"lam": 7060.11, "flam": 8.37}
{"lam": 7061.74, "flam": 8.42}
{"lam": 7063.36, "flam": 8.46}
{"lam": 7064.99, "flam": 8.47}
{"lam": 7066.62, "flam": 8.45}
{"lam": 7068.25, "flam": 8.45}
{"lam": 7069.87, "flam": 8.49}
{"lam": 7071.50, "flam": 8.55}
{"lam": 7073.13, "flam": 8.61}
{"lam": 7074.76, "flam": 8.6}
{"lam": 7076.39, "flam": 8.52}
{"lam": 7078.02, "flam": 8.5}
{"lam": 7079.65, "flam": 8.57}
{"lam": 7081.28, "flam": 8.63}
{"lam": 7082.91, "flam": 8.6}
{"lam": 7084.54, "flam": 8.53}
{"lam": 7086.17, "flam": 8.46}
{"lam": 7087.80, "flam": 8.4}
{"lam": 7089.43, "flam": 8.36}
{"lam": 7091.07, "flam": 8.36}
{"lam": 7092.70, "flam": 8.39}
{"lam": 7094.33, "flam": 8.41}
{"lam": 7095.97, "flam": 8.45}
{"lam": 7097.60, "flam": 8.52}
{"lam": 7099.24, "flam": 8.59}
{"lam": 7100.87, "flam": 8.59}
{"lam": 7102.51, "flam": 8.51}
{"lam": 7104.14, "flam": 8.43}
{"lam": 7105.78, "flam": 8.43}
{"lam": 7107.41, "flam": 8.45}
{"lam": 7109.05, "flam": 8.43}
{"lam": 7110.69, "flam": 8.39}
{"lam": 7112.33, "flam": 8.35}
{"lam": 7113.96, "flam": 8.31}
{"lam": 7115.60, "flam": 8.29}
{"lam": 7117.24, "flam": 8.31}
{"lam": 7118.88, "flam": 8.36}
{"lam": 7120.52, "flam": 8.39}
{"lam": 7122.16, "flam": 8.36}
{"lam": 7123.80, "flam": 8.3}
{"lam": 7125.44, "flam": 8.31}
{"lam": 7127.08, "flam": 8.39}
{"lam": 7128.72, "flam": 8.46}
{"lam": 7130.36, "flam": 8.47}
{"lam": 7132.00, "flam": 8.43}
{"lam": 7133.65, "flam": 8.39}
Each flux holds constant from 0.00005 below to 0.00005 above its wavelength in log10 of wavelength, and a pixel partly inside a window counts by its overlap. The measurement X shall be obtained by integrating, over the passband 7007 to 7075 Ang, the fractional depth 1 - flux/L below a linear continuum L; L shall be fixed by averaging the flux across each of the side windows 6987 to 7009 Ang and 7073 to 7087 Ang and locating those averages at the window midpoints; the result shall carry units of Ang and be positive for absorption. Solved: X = 0.41 Ang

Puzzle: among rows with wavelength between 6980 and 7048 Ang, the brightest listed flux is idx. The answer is 8.71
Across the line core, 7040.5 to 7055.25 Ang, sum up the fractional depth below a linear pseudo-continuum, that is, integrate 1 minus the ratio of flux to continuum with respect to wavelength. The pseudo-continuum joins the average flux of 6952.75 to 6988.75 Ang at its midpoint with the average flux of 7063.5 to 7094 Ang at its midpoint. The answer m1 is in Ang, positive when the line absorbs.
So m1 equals 0.4 Ang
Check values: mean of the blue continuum 8.54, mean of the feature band 8.25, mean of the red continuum 8.49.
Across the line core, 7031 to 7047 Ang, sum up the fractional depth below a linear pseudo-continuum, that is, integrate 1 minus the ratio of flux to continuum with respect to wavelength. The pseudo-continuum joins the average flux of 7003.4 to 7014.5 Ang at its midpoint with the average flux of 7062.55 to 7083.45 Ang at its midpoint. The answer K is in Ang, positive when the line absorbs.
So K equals 0.1 Ang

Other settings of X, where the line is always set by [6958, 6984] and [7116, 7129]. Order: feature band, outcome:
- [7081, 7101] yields -0.2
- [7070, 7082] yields -0.2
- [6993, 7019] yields 0.1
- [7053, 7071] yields 0.1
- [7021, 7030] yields -0.1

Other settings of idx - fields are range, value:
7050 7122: 8.63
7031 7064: 8.58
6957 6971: 8.57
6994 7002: 8.46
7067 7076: 8.61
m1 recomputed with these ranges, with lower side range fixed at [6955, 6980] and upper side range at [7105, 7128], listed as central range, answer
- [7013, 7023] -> -0.07 Ang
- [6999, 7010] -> 0.17 Ang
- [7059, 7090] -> -0.30 Ang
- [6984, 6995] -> 0.00 Ang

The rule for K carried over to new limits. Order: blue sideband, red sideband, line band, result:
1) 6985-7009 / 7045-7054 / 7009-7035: -0.8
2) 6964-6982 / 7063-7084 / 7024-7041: 0.0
